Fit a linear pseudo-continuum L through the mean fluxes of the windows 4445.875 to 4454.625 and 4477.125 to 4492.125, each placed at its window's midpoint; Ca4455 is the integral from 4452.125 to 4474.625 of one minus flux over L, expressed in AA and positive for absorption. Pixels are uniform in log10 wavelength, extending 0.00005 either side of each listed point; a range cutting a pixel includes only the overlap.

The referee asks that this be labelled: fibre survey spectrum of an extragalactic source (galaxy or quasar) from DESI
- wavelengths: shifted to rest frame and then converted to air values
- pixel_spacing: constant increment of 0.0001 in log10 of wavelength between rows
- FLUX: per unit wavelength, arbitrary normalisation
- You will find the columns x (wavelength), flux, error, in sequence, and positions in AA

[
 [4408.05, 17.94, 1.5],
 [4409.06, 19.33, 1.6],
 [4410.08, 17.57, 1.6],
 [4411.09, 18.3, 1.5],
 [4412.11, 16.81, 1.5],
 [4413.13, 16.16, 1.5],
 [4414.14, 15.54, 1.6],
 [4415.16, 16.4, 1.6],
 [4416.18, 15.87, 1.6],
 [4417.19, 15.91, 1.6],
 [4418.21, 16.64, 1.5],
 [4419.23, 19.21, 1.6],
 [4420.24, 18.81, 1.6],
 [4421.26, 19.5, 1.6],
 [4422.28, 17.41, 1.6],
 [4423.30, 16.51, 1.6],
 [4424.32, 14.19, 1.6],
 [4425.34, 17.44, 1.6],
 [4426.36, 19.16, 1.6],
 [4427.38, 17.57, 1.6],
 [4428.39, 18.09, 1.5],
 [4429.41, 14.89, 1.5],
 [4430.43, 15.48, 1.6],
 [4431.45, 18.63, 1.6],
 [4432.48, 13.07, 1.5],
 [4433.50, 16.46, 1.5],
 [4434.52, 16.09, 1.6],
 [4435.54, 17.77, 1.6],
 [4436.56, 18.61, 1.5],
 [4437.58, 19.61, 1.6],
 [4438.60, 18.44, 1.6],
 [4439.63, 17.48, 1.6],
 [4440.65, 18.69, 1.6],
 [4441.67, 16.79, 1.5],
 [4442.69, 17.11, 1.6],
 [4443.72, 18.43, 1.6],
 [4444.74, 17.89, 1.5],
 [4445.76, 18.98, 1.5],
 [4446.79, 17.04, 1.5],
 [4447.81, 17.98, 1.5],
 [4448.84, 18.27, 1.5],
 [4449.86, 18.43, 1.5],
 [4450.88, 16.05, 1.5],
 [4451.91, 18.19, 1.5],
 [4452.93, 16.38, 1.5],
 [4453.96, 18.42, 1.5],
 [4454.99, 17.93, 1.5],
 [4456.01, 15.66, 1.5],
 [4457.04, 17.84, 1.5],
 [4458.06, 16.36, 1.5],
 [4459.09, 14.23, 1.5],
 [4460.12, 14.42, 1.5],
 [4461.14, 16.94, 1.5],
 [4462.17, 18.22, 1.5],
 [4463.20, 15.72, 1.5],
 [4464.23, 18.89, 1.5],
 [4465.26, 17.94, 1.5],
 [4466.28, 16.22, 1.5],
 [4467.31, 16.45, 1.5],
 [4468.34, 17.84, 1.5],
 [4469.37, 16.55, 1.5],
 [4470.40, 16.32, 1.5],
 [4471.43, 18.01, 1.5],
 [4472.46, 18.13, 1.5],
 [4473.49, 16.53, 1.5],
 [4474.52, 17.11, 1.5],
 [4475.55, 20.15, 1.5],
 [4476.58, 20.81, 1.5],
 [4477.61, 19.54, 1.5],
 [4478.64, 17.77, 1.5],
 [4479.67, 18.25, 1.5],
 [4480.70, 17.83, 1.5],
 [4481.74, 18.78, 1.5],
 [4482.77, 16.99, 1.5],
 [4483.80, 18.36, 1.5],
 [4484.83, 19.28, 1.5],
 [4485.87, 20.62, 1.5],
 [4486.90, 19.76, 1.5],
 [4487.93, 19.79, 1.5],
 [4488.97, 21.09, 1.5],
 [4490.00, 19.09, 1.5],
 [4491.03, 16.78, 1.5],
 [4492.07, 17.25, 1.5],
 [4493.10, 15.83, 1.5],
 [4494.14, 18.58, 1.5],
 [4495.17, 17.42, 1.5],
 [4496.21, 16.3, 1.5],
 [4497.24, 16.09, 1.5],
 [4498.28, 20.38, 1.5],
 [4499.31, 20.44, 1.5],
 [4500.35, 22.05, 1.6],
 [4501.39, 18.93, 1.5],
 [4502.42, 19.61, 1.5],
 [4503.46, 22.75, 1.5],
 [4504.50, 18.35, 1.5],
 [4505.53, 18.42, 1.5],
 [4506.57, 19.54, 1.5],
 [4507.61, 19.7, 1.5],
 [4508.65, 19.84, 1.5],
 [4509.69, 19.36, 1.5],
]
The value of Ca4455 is 1.44 AA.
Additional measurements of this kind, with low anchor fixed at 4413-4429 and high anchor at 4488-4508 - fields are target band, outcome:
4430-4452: 0.1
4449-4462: 0.8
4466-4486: 0.4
